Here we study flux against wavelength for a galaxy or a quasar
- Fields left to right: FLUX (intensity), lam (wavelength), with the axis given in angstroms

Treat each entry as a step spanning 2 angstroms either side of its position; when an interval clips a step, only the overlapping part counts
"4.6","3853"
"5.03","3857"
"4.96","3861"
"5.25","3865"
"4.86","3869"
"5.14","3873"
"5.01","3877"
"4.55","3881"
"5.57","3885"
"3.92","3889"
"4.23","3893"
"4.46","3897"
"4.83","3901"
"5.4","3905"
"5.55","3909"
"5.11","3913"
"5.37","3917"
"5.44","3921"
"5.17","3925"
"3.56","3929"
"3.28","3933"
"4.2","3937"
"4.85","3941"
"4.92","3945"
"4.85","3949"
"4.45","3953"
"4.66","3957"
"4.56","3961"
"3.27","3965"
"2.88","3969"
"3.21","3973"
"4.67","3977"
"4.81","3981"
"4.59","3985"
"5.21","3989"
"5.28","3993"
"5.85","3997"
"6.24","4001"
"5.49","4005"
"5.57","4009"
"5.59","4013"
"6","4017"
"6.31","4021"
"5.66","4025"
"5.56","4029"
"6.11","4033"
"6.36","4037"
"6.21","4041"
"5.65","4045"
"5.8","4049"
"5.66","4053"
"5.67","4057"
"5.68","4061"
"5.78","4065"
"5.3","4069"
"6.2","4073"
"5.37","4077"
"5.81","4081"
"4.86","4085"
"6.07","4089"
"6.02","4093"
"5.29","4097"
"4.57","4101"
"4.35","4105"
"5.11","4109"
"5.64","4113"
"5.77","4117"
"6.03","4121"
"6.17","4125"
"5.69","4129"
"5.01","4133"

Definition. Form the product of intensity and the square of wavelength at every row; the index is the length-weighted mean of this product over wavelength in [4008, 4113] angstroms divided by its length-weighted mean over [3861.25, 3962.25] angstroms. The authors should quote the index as 1.27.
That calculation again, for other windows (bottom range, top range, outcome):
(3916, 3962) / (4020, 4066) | 1.34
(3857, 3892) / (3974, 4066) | 1.24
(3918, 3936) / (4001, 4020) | 1.36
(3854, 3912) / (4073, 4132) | 1.25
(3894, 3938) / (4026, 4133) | 1.28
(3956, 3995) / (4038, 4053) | 1.42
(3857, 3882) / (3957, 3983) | 0.84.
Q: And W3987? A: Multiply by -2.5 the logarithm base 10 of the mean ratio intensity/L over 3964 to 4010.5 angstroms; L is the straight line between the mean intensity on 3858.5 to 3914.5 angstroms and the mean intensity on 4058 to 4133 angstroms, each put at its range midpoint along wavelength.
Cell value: 0.10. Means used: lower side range 4.92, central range 4.78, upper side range 5.53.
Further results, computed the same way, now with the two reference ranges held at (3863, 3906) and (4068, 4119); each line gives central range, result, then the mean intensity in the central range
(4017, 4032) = -0.130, 5.88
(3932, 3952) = 0.117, 4.48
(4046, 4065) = -0.079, 5.71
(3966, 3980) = 0.358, 3.65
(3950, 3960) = 0.099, 4.58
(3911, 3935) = 0.062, 4.66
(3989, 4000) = -0.087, 5.56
